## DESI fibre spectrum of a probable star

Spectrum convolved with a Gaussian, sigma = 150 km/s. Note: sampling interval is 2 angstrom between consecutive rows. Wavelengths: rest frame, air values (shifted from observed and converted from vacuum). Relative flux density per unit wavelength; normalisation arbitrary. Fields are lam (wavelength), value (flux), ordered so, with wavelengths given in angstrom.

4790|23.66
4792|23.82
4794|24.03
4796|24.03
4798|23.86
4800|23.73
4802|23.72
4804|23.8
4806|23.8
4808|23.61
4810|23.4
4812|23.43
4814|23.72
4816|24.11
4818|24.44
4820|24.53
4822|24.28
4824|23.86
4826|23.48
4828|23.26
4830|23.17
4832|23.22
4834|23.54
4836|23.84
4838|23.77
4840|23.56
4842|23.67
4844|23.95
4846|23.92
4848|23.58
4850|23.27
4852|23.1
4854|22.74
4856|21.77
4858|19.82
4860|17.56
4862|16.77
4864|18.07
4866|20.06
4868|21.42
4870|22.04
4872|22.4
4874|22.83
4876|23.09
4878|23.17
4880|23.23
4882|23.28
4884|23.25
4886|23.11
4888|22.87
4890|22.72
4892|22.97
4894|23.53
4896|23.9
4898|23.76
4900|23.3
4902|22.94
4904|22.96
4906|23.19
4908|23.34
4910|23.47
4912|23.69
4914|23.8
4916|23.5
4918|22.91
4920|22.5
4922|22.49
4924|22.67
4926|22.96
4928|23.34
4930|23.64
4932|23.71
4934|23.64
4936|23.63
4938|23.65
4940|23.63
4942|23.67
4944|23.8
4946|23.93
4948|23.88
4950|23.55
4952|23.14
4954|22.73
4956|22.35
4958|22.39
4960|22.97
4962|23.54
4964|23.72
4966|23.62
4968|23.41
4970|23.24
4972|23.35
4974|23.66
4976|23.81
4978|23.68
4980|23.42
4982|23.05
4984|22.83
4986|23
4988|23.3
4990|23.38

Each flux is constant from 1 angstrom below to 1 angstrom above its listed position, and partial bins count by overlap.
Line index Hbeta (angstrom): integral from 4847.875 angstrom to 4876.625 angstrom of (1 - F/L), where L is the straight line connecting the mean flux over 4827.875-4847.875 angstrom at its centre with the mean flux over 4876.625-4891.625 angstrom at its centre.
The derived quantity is 2.7 angstrom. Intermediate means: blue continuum 23.6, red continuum 23.1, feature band 21.1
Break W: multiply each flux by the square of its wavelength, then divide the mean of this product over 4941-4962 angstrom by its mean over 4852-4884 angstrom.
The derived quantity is 1.1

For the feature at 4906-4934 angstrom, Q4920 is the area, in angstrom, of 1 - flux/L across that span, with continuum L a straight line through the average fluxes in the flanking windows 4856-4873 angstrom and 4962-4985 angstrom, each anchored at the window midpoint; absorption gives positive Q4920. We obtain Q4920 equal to -2.0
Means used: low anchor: 19.9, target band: 23.2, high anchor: 23.4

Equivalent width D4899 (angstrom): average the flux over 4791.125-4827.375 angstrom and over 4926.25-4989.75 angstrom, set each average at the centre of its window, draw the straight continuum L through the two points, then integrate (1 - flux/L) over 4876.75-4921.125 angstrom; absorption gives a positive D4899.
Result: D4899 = 0.63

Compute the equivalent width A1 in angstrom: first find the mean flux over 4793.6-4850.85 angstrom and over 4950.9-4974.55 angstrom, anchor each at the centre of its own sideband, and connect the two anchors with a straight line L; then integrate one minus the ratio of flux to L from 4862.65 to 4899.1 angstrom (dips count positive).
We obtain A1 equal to 1.6 angstrom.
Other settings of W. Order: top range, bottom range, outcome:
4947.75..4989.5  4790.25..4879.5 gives 1.07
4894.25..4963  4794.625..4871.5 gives 1.06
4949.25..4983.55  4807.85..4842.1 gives 1.04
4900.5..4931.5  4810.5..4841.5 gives 1.01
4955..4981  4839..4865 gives 1.13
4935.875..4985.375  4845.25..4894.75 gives 1.10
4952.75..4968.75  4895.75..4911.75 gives 1.01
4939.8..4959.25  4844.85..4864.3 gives 1.14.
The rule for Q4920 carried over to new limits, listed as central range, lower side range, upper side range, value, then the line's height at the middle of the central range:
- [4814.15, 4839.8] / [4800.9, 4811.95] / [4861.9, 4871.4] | -1.6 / 22.4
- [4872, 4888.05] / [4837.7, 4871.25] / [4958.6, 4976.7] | -0.7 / 22.1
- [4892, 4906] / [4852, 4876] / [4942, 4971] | -1.1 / 21.7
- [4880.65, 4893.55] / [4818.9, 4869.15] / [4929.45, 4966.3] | -0.1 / 22.8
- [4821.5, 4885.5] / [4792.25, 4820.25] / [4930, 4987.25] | 3.4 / 23.7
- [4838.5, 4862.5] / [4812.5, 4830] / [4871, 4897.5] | 1.4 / 23.5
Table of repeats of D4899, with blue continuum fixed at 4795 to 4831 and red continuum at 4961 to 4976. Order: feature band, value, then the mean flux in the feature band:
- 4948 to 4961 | 0.3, 22.9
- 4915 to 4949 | 0.3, 23.4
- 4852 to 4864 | 1.9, 19.9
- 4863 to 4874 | 1.3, 21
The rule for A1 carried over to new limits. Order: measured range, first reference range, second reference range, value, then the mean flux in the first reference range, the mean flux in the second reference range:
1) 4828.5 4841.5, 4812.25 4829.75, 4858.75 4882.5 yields -0.2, 23.9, 21.1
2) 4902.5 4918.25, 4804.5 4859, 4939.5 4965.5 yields 0.0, 23.4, 23.3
